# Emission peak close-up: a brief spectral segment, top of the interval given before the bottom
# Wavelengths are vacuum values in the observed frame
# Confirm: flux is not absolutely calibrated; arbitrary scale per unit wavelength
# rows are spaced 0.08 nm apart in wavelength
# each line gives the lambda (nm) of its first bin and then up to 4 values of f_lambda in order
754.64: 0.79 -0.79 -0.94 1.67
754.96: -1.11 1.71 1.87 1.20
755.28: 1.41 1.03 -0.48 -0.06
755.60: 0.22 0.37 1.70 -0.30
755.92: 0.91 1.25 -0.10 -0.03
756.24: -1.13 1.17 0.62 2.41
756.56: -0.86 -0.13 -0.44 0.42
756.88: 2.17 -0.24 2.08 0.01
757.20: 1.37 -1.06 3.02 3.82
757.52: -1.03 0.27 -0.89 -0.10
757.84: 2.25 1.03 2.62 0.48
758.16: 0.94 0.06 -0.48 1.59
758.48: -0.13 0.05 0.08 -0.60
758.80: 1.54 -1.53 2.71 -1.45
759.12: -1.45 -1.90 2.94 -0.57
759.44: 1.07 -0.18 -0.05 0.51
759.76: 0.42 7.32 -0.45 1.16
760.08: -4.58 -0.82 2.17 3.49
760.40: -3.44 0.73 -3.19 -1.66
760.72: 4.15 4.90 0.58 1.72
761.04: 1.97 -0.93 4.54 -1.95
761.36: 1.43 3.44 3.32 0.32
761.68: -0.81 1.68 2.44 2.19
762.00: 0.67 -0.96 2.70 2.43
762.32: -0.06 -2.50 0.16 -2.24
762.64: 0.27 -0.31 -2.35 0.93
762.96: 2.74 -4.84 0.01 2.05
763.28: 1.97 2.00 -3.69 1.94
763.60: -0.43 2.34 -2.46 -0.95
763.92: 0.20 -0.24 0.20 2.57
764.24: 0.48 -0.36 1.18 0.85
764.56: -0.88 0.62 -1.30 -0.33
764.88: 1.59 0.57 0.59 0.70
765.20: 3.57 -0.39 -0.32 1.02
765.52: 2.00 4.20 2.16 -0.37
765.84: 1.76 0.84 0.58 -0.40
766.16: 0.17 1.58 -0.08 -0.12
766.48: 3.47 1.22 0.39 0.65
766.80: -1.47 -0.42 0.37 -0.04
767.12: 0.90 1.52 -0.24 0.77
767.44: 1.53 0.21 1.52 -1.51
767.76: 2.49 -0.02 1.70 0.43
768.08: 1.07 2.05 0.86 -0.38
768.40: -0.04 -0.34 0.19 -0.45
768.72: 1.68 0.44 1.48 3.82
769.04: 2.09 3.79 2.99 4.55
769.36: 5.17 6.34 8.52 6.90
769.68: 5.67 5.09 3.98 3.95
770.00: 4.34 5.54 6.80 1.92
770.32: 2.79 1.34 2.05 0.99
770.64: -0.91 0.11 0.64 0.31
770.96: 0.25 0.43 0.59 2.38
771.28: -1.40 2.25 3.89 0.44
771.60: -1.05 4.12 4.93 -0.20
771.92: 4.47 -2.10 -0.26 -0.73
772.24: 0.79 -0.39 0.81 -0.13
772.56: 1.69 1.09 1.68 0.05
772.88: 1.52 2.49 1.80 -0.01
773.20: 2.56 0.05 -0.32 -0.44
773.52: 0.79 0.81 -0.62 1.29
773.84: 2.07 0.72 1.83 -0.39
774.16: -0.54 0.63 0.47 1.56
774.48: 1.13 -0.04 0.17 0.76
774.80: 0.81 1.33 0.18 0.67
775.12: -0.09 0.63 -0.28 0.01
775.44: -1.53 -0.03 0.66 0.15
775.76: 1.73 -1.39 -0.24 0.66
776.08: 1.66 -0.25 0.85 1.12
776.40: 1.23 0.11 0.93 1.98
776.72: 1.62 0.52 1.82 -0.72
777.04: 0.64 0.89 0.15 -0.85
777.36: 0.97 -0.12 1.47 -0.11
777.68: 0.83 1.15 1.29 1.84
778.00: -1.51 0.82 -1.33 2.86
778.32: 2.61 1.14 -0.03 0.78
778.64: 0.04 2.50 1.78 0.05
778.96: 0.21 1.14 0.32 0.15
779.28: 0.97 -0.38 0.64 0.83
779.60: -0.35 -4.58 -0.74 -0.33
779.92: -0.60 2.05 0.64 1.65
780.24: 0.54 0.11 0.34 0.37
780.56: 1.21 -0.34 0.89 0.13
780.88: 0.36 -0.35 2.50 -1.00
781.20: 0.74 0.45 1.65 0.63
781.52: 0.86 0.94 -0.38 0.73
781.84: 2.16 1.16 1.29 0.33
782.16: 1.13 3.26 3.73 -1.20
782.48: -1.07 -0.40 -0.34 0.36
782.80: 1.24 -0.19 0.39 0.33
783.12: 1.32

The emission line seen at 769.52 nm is [O II] 3727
